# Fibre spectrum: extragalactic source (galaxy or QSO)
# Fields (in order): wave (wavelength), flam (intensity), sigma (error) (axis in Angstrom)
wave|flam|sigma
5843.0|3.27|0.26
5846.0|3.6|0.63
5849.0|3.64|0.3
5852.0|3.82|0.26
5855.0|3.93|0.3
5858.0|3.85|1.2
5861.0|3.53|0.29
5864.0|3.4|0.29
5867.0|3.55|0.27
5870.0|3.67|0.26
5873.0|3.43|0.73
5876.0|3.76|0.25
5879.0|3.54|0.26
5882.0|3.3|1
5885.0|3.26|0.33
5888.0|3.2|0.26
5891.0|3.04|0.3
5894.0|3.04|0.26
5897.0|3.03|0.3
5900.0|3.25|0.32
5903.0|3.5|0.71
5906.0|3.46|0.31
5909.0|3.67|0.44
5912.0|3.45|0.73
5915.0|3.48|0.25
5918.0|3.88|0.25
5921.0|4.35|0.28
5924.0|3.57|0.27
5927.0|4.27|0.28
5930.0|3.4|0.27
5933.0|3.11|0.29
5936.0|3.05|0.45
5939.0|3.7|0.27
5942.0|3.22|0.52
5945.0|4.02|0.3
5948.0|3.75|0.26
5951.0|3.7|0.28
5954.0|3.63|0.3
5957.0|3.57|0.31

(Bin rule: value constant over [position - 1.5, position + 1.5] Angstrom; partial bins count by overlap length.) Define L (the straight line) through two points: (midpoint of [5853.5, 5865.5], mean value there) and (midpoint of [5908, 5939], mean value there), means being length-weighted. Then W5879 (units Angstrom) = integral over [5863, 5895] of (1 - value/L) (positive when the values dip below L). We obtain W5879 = 2.4 Angstrom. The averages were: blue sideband 3.68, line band 3.39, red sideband 3.63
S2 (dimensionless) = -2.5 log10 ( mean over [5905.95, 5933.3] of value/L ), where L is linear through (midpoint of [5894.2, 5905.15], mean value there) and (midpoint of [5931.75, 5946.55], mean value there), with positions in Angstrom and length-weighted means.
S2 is -0.11 mag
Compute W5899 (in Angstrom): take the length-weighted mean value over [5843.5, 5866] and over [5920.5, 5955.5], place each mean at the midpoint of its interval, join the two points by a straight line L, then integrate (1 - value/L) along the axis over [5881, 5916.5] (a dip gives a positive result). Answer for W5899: 3.3 Angstrom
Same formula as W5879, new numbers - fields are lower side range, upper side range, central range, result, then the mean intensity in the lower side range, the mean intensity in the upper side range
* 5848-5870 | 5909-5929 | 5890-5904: 2.2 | 3.67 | 3.81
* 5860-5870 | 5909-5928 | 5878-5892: 1.4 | 3.52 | 3.81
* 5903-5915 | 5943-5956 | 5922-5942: 0.7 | 3.52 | 3.75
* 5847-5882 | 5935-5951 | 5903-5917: 0.3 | 3.63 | 3.58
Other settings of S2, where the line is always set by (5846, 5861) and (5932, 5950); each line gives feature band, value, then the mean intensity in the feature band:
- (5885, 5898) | 0.18 mag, 3.1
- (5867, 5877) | 0.03 mag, 3.6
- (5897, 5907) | 0.08 mag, 3.34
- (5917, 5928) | -0.13 mag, 4.01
